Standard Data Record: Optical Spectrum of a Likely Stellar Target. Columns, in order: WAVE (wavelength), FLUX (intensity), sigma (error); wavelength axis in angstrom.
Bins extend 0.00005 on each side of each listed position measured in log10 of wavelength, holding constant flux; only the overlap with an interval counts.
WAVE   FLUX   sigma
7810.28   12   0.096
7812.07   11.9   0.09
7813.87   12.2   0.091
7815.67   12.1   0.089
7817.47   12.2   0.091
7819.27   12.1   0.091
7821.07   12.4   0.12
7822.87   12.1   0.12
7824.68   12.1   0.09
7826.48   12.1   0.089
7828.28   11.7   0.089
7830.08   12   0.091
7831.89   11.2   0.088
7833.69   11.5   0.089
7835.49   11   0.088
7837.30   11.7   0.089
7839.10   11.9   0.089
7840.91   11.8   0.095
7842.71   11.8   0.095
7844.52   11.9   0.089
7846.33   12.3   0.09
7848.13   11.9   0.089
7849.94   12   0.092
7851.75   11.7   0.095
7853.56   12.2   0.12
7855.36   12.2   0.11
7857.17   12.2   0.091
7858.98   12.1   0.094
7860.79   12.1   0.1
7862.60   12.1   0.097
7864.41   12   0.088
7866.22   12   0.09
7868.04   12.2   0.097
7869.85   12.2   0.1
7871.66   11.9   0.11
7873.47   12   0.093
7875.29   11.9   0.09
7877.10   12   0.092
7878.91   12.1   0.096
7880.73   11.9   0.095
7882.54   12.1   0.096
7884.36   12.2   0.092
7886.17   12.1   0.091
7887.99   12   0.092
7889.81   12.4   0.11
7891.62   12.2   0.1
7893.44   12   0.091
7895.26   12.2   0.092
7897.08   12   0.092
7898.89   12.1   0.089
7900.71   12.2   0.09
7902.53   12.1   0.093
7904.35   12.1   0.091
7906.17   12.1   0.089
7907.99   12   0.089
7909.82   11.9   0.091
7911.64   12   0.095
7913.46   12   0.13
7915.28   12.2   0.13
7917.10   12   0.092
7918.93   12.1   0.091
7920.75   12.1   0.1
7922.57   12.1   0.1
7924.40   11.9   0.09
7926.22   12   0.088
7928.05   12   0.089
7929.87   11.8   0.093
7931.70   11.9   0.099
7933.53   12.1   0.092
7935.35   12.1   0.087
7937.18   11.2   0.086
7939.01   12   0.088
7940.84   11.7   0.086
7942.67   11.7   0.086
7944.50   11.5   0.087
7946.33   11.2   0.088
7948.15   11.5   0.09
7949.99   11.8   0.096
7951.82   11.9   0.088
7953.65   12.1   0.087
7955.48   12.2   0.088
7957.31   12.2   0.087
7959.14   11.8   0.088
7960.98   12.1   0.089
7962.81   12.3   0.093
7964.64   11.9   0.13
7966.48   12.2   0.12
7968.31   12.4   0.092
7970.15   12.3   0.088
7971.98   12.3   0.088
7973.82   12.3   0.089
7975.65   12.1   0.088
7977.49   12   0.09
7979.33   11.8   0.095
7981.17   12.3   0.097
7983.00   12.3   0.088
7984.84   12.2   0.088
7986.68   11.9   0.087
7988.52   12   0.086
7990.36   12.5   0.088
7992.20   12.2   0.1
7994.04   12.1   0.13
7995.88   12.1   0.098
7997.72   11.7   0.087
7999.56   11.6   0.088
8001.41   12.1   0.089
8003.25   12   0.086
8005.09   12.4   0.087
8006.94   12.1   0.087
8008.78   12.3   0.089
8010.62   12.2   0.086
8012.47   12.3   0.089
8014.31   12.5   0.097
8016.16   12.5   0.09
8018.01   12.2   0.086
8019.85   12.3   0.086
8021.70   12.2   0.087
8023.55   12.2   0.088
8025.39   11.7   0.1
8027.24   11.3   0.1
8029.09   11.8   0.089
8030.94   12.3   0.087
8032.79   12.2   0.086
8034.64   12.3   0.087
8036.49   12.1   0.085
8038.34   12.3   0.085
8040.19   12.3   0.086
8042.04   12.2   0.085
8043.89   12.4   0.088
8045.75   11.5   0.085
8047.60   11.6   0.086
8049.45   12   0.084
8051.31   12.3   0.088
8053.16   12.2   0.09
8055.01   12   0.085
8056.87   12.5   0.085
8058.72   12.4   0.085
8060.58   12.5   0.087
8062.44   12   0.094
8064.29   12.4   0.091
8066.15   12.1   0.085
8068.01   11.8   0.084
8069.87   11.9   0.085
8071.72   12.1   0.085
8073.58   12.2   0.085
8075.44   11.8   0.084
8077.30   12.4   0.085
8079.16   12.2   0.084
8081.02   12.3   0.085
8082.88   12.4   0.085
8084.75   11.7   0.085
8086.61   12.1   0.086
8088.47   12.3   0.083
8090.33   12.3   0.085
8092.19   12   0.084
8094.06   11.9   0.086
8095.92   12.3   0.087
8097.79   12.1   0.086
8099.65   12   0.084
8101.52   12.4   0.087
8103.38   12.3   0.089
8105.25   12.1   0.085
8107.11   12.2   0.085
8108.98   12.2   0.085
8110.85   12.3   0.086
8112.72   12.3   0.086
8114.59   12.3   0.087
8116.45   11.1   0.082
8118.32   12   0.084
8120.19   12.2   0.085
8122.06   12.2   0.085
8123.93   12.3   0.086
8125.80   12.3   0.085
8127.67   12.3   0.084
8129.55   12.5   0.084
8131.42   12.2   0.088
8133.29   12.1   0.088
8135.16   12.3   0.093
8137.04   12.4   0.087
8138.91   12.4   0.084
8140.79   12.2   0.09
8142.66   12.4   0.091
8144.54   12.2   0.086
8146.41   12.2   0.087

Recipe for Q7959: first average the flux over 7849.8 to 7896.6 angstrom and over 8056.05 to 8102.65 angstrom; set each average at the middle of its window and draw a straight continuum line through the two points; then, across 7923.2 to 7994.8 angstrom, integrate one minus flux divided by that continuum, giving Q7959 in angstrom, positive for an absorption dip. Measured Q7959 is 0.7 angstrom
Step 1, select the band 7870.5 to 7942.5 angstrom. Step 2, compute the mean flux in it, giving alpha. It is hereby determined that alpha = 12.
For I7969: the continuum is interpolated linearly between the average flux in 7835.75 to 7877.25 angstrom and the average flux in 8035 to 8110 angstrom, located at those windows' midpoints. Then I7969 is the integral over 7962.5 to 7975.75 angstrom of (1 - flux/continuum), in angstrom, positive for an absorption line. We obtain -0.2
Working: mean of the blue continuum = 12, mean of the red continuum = 12.1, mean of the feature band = 12.2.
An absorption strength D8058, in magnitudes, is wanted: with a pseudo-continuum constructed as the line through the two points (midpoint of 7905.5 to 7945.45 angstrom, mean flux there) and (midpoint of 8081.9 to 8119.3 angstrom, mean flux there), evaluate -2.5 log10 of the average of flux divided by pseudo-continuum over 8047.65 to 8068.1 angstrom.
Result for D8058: -0.011 mag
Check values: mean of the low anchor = 11.9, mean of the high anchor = 12.1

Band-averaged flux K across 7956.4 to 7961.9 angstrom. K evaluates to 12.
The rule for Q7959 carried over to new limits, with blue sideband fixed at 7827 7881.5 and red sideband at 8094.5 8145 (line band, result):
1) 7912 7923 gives -0.1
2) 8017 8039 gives 0.1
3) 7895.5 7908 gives -0.1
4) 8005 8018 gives -0.2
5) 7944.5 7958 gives 0.2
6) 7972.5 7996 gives -0.2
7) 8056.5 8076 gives 0.0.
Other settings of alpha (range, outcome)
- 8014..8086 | 12.1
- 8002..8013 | 12.2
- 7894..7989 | 12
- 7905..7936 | 12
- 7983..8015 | 12.1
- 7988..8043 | 12.1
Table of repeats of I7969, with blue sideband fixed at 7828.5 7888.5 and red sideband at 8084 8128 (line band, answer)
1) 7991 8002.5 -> 0.07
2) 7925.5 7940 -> 0.14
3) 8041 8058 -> 0.01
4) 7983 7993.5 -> -0.11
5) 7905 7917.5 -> -0.05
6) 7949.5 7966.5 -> -0.04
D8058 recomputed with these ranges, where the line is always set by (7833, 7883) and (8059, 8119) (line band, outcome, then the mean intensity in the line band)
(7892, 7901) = -0.01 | 12.1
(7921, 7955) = 0.02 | 11.8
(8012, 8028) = -0.01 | 12.1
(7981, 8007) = 0.00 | 12.1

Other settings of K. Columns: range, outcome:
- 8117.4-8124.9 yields 12.2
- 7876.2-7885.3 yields 12.1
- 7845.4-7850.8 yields 12.1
